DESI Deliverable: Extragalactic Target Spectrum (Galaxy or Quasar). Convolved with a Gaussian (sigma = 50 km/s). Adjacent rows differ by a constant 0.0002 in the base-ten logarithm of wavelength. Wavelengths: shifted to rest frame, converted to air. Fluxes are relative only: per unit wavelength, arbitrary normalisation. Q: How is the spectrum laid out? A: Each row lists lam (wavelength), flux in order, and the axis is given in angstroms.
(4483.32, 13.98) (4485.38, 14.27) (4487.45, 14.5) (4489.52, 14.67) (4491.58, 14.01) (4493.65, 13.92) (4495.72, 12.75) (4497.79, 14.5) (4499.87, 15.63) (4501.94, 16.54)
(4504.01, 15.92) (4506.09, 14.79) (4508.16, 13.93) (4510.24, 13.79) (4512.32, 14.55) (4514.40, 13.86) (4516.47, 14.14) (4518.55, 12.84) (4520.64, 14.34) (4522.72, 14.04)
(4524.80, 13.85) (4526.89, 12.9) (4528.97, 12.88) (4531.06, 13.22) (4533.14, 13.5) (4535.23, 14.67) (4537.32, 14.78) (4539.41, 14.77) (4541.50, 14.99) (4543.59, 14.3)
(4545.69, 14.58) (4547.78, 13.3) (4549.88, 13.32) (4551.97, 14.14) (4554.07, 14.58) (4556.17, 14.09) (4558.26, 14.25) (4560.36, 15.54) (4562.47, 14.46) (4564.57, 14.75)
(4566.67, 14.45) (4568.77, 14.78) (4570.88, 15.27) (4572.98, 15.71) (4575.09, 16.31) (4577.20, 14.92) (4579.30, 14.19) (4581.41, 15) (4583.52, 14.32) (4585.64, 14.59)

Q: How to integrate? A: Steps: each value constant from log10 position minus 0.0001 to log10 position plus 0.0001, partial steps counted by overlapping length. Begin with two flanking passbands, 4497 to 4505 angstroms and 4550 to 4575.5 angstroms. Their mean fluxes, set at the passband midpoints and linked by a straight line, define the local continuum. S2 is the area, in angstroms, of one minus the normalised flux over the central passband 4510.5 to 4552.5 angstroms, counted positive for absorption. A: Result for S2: 3.5 angstroms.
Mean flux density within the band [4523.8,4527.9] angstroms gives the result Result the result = 13.4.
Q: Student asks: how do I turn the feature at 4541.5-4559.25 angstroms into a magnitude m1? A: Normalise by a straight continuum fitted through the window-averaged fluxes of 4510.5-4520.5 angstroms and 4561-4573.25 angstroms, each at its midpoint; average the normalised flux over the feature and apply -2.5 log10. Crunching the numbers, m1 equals 0.03 mag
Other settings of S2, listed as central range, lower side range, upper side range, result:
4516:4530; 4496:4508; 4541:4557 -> 1.11 angstroms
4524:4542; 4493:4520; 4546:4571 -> 0.59 angstroms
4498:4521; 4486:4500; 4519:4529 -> -1.13 angstroms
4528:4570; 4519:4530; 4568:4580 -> 0.33 angstroms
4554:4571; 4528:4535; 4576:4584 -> -0.55 angstroms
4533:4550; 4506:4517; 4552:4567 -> 0.08 angstroms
